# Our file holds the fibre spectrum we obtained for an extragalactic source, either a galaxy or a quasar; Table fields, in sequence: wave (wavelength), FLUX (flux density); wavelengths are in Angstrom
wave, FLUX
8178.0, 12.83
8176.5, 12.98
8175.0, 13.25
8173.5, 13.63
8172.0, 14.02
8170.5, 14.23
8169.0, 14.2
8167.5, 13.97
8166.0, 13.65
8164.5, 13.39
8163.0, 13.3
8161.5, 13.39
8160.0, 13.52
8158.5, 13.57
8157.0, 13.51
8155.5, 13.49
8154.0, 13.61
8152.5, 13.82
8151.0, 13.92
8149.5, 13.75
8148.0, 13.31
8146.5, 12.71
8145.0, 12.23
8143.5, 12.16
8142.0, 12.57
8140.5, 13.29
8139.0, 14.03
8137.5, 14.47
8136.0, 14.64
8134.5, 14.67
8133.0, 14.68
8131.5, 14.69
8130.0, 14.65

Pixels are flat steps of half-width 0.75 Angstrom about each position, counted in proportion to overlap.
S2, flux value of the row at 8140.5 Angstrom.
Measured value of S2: 13.29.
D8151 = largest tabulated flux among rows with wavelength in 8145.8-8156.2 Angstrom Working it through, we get 13.92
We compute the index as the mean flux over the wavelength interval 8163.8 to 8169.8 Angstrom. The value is 13.8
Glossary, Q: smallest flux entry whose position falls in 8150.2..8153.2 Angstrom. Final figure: 13.82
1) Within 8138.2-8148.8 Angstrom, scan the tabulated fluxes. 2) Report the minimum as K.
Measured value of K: 12.16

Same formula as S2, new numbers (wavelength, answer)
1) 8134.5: 14.67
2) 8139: 14.03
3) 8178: 12.83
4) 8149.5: 13.75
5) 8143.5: 12.16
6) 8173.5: 13.63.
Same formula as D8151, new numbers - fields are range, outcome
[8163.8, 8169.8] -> 14.2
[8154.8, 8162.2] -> 13.57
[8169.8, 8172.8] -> 14.23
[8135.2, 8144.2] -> 14.64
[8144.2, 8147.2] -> 12.71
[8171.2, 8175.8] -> 14.02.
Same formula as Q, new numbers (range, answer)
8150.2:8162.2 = 13.39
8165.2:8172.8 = 13.65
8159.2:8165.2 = 13.3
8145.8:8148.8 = 12.71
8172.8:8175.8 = 13.25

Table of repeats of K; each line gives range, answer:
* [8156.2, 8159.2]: 13.51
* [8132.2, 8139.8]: 14.03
